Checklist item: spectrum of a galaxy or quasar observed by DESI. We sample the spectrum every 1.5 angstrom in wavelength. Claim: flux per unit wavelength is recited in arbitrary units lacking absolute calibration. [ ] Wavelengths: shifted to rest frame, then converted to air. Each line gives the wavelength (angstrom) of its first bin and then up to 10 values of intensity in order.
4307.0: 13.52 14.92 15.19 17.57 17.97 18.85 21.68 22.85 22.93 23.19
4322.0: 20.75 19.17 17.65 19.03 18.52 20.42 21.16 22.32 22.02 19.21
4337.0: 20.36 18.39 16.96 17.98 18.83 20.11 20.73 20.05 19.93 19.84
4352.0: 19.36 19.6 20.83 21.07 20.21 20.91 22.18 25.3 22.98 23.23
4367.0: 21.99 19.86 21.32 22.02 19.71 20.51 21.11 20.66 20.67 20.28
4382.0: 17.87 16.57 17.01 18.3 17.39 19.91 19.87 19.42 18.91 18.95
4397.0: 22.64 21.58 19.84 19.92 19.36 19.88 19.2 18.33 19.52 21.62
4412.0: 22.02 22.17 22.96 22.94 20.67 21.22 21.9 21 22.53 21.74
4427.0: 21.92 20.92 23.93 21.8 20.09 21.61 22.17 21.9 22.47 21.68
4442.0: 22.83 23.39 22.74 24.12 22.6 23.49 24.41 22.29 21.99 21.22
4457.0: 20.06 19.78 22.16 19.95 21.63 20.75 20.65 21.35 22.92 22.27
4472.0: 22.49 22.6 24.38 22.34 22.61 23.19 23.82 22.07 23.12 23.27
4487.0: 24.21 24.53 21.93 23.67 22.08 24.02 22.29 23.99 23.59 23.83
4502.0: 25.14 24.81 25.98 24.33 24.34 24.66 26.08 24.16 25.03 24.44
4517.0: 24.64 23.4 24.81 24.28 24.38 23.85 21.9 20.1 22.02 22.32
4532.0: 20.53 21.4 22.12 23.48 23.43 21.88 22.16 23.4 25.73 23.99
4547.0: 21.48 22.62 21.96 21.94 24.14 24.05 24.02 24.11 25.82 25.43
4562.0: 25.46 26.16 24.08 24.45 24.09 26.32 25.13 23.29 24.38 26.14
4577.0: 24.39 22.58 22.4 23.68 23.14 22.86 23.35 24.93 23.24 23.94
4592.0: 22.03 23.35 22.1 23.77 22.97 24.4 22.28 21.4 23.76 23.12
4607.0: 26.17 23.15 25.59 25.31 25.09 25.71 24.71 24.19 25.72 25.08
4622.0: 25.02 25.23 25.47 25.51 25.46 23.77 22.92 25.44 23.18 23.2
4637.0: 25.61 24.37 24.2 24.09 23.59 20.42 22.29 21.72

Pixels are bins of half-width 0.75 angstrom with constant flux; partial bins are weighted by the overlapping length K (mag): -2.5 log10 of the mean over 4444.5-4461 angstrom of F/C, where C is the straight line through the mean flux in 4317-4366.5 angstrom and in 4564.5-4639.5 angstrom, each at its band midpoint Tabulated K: -0.007 mag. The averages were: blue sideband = 20.5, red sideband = 24.1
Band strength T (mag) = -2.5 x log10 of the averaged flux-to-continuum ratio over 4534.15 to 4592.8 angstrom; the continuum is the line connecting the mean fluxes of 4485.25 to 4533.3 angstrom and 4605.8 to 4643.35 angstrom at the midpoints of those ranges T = 0.02 mag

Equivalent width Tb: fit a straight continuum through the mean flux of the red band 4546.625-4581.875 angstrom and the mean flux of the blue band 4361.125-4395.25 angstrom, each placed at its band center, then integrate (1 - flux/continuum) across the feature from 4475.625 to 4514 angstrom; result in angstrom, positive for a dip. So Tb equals -1.9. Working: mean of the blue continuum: 20.2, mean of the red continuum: 24.1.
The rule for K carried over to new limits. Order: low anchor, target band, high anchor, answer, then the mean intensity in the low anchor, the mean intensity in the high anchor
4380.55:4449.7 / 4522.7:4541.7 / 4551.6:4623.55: 0.04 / 20.9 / 24.2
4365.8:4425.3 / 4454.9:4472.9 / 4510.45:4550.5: 0.02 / 20.3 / 23.2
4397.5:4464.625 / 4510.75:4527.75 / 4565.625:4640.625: -0.05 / 21.6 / 24.2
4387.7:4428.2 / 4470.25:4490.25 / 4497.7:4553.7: -0.03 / 20.7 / 23.5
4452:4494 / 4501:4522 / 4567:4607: -0.09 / 22.3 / 23.6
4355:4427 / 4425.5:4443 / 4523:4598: -0.03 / 20.6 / 23.5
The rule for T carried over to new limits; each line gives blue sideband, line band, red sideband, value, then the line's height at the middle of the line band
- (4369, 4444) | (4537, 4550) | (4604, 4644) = 0.01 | 23.2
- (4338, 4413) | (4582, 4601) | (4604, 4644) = 0.03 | 24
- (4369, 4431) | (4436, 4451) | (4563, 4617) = -0.08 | 21.3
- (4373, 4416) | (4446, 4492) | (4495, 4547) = -0.02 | 22.1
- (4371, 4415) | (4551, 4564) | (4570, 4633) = -0.06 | 23.2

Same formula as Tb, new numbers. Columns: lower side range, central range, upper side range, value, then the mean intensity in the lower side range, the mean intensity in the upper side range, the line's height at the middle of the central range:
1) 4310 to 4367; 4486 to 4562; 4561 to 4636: -1.7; 20.3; 24.2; 23.1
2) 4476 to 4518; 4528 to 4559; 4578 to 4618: 1.2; 23.9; 23.7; 23.8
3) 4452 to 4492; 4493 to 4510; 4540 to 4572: -0.9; 22.3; 24.1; 22.9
